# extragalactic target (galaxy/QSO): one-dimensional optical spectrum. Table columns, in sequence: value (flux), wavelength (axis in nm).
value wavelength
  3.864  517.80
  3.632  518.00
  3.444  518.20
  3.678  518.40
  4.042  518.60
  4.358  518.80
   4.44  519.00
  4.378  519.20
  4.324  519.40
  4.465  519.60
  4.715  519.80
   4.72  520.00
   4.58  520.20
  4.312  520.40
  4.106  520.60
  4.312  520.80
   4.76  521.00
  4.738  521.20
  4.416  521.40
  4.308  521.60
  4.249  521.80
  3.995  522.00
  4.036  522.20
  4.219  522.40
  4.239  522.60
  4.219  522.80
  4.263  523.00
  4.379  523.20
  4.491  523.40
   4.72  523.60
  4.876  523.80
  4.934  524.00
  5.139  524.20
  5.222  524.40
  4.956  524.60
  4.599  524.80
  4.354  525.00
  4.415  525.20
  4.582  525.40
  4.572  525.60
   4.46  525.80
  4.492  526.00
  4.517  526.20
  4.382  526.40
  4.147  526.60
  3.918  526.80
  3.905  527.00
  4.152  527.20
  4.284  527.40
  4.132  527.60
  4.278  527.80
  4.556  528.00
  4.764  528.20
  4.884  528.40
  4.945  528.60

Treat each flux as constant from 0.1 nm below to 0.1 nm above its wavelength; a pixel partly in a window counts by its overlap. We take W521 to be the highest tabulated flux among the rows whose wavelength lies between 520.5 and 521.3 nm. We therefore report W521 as 4.76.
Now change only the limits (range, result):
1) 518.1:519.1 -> 4.44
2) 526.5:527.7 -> 4.284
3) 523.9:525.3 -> 5.222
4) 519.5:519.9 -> 4.715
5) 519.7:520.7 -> 4.72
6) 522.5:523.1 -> 4.263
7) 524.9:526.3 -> 4.582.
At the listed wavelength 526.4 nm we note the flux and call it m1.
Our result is 4.382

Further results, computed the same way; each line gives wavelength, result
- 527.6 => 4.132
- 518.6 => 4.042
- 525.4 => 4.582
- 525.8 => 4.46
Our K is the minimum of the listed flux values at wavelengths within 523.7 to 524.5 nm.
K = 4.876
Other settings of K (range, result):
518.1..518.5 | 3.444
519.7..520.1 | 4.715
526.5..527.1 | 3.905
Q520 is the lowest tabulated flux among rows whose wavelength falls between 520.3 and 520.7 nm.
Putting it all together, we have 4.106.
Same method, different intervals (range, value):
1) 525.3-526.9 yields 3.918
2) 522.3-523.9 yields 4.219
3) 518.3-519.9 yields 3.678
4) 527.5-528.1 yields 4.132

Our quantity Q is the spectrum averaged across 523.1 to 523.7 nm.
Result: 4.53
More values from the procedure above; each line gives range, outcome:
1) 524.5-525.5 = 4.58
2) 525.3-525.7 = 4.58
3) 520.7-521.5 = 4.56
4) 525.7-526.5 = 4.46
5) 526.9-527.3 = 4.03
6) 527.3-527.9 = 4.23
